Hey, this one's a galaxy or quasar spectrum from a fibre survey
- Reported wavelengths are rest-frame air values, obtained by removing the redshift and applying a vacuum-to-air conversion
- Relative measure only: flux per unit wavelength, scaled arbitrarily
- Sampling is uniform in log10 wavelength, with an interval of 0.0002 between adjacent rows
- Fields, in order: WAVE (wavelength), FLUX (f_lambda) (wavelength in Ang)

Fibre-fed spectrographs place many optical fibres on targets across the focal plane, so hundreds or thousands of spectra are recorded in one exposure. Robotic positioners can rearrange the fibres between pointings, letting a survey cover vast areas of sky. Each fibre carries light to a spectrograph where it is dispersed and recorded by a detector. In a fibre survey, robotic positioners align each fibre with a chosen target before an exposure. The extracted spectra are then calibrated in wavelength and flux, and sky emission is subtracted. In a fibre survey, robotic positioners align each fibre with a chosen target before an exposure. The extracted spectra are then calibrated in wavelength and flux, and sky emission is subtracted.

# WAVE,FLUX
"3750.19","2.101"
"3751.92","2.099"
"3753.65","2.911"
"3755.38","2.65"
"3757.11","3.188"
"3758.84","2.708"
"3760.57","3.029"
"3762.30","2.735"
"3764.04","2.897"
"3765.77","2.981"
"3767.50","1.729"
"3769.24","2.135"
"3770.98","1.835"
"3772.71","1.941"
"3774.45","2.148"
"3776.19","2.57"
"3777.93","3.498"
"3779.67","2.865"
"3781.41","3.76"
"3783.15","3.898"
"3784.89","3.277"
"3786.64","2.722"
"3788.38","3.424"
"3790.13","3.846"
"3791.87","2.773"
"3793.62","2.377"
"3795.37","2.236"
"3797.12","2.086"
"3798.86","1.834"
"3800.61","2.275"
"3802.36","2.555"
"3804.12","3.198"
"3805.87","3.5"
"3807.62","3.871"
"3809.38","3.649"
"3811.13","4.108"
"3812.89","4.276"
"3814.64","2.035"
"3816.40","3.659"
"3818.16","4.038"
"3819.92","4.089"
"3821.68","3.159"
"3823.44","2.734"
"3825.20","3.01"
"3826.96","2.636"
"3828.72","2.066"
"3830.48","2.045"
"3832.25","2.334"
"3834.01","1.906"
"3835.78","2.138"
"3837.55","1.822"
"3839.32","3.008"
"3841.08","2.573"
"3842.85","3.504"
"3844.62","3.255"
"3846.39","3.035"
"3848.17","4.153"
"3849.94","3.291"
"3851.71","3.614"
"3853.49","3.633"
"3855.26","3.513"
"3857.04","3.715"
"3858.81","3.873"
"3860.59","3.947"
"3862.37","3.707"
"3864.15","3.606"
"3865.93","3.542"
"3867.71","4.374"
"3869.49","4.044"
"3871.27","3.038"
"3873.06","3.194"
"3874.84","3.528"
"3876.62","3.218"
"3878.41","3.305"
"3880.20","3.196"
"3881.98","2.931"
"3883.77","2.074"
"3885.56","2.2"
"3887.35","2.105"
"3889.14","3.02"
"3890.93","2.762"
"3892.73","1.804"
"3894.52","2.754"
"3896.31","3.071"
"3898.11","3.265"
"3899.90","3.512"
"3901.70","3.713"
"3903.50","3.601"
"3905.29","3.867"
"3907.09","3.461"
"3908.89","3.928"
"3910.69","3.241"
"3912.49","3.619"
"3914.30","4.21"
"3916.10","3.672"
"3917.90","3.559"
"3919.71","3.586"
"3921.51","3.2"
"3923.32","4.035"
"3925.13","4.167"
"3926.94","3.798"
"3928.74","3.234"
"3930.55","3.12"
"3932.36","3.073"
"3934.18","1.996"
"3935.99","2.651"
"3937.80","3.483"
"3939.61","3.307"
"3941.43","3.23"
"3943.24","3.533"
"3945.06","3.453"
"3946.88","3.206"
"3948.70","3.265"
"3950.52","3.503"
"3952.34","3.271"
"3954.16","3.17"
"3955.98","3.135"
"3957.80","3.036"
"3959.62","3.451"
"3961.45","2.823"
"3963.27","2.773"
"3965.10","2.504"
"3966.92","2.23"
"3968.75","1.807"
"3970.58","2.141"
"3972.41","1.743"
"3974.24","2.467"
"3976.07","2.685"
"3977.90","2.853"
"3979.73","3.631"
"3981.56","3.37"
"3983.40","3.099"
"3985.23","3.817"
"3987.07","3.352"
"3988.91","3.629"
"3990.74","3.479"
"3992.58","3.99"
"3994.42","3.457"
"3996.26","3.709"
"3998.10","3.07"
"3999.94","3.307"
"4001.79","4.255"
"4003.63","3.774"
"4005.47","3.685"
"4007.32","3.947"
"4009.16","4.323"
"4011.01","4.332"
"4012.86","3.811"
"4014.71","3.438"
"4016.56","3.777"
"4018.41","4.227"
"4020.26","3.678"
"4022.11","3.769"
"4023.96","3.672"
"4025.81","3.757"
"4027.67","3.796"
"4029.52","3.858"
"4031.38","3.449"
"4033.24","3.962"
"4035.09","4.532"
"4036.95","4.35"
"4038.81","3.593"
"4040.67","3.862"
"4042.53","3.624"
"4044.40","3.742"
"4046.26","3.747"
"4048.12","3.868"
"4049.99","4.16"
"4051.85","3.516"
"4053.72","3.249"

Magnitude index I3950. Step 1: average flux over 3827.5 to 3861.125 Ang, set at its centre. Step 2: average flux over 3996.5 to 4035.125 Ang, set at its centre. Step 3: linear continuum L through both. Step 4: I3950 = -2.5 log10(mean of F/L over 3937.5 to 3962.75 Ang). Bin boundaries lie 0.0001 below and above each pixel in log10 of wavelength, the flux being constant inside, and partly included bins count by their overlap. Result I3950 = 0.077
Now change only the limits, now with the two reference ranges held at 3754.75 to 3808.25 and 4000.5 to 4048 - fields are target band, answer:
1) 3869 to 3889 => 0.090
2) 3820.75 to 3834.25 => 0.186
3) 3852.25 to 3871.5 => -0.190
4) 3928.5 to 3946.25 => 0.126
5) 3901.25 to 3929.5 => -0.091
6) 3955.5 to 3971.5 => 0.335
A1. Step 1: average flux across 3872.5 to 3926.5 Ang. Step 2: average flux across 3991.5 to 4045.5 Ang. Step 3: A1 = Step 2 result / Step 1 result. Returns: 1.17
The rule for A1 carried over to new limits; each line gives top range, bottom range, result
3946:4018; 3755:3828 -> 1.11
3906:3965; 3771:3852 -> 1.13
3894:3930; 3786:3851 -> 1.21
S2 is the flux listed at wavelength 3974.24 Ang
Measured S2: 2.467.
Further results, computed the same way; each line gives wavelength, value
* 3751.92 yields 2.099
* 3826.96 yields 2.636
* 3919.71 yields 3.586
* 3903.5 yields 3.601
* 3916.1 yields 3.672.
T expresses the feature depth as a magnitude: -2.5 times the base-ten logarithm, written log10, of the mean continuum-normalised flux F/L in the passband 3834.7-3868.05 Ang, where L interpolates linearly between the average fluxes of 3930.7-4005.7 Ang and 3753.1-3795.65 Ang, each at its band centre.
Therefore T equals -0.15 mag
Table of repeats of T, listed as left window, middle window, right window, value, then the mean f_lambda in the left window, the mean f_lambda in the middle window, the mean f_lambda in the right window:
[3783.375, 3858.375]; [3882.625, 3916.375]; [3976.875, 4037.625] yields 0.06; 3.04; 3.14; 3.73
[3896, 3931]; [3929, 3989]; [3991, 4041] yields 0.23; 3.61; 2.99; 3.82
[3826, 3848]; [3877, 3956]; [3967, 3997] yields -0.14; 2.58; 3.24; 3.05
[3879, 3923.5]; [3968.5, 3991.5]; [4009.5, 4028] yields 0.22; 3.2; 2.96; 3.84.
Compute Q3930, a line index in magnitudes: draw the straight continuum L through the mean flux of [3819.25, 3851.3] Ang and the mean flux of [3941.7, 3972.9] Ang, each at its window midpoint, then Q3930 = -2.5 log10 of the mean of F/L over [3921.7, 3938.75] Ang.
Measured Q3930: -0.14 mag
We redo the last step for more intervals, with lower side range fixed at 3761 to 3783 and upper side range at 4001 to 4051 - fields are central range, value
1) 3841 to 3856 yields -0.14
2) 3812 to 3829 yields -0.12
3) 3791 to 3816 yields -0.05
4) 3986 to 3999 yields 0.06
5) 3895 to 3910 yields -0.08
